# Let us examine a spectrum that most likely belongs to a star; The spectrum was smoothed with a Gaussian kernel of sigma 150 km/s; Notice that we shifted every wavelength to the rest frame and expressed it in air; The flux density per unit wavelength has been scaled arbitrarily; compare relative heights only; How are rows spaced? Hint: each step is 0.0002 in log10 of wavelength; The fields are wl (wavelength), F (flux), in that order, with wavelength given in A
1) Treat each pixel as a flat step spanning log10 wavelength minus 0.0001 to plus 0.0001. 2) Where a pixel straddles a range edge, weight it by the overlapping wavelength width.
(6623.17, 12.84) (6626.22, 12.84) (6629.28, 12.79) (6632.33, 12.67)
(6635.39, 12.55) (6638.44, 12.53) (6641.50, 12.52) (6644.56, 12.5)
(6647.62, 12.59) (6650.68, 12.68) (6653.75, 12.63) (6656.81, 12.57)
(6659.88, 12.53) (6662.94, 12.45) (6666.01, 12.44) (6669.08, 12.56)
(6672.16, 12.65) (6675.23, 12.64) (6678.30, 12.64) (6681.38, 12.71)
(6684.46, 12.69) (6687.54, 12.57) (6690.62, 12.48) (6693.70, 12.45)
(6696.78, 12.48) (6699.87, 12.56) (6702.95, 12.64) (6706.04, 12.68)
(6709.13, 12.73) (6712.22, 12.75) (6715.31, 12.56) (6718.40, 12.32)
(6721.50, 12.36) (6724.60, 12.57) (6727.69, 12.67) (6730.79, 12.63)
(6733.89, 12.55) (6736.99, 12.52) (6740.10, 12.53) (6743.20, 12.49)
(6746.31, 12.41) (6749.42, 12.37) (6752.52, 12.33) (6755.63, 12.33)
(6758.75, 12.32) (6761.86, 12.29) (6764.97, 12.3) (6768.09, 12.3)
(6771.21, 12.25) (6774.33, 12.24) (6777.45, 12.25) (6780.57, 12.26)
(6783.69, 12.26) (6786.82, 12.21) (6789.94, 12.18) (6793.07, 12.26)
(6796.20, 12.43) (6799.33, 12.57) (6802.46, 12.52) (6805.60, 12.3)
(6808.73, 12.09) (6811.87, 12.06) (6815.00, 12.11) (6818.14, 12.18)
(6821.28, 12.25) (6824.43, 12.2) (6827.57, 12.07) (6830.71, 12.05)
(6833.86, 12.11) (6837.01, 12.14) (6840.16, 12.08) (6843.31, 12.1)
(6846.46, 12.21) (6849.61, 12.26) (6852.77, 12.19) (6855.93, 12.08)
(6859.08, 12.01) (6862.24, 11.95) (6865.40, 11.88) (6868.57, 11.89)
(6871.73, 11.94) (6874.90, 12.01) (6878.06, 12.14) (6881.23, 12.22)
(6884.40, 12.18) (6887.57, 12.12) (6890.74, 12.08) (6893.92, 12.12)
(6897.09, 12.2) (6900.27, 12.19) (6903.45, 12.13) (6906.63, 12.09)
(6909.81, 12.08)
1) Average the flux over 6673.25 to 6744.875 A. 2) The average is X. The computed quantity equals 12.6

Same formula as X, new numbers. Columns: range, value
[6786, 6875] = 12.2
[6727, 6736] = 12.6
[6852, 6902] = 12.1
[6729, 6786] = 12.4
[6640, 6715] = 12.6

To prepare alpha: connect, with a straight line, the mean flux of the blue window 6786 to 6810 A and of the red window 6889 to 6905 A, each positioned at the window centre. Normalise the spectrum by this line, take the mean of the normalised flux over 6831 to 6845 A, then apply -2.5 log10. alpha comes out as 0.01 mag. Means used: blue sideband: 12.3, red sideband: 12.1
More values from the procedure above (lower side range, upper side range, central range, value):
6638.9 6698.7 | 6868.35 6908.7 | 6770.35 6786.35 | 0.01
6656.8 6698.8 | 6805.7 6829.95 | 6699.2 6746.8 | -0.01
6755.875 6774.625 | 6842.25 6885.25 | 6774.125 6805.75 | -0.01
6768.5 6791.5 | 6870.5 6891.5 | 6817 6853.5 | 0.00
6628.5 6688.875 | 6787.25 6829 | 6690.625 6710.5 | -0.01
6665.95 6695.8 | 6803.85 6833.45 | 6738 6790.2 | 0.00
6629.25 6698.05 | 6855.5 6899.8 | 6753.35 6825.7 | 0.00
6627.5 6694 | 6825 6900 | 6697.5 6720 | -0.01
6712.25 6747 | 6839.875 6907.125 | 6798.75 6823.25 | 0.00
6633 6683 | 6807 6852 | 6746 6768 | 0.00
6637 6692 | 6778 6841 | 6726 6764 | -0.01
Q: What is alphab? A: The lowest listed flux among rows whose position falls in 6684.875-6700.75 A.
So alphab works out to 12.45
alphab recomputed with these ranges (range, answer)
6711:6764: 12.29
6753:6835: 12.05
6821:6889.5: 11.88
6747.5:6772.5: 12.25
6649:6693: 12.44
